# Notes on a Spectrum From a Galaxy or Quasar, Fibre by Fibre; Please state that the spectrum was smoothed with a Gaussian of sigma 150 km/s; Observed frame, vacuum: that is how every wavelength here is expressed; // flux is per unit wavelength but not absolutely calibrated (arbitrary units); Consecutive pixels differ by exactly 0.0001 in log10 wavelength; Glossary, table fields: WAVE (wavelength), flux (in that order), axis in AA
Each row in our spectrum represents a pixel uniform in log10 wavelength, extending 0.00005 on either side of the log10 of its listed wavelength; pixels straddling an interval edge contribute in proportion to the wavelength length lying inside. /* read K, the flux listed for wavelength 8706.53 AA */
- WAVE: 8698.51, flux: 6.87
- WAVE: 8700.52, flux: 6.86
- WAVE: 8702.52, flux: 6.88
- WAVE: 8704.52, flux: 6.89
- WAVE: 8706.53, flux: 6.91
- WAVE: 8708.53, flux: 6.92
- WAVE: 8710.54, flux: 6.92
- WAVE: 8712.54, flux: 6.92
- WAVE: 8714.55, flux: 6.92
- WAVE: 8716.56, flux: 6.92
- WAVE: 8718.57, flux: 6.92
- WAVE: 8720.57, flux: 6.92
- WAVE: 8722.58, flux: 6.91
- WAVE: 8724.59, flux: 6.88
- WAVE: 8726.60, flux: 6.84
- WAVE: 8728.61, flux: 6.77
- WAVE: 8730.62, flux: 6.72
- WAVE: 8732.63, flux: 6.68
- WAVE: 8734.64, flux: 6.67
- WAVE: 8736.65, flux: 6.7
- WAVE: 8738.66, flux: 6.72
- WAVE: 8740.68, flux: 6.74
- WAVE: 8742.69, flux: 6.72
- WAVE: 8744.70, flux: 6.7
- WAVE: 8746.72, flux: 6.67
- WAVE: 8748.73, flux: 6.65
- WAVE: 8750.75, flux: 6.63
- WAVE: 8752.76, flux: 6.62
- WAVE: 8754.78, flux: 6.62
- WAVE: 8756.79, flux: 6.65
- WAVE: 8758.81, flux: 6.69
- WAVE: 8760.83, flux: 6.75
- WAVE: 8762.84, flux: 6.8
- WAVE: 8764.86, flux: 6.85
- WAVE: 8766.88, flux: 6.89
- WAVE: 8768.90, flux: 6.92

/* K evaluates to 6.91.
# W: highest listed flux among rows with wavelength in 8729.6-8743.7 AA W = 6.74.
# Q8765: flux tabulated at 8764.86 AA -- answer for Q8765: 6.85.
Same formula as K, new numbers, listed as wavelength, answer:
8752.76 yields 6.62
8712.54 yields 6.92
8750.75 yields 6.63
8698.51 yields 6.87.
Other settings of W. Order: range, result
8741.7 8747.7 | 6.72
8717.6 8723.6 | 6.92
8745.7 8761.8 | 6.75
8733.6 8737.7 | 6.7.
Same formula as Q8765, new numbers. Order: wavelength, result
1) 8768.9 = 6.92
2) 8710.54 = 6.92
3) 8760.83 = 6.75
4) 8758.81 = 6.69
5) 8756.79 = 6.65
